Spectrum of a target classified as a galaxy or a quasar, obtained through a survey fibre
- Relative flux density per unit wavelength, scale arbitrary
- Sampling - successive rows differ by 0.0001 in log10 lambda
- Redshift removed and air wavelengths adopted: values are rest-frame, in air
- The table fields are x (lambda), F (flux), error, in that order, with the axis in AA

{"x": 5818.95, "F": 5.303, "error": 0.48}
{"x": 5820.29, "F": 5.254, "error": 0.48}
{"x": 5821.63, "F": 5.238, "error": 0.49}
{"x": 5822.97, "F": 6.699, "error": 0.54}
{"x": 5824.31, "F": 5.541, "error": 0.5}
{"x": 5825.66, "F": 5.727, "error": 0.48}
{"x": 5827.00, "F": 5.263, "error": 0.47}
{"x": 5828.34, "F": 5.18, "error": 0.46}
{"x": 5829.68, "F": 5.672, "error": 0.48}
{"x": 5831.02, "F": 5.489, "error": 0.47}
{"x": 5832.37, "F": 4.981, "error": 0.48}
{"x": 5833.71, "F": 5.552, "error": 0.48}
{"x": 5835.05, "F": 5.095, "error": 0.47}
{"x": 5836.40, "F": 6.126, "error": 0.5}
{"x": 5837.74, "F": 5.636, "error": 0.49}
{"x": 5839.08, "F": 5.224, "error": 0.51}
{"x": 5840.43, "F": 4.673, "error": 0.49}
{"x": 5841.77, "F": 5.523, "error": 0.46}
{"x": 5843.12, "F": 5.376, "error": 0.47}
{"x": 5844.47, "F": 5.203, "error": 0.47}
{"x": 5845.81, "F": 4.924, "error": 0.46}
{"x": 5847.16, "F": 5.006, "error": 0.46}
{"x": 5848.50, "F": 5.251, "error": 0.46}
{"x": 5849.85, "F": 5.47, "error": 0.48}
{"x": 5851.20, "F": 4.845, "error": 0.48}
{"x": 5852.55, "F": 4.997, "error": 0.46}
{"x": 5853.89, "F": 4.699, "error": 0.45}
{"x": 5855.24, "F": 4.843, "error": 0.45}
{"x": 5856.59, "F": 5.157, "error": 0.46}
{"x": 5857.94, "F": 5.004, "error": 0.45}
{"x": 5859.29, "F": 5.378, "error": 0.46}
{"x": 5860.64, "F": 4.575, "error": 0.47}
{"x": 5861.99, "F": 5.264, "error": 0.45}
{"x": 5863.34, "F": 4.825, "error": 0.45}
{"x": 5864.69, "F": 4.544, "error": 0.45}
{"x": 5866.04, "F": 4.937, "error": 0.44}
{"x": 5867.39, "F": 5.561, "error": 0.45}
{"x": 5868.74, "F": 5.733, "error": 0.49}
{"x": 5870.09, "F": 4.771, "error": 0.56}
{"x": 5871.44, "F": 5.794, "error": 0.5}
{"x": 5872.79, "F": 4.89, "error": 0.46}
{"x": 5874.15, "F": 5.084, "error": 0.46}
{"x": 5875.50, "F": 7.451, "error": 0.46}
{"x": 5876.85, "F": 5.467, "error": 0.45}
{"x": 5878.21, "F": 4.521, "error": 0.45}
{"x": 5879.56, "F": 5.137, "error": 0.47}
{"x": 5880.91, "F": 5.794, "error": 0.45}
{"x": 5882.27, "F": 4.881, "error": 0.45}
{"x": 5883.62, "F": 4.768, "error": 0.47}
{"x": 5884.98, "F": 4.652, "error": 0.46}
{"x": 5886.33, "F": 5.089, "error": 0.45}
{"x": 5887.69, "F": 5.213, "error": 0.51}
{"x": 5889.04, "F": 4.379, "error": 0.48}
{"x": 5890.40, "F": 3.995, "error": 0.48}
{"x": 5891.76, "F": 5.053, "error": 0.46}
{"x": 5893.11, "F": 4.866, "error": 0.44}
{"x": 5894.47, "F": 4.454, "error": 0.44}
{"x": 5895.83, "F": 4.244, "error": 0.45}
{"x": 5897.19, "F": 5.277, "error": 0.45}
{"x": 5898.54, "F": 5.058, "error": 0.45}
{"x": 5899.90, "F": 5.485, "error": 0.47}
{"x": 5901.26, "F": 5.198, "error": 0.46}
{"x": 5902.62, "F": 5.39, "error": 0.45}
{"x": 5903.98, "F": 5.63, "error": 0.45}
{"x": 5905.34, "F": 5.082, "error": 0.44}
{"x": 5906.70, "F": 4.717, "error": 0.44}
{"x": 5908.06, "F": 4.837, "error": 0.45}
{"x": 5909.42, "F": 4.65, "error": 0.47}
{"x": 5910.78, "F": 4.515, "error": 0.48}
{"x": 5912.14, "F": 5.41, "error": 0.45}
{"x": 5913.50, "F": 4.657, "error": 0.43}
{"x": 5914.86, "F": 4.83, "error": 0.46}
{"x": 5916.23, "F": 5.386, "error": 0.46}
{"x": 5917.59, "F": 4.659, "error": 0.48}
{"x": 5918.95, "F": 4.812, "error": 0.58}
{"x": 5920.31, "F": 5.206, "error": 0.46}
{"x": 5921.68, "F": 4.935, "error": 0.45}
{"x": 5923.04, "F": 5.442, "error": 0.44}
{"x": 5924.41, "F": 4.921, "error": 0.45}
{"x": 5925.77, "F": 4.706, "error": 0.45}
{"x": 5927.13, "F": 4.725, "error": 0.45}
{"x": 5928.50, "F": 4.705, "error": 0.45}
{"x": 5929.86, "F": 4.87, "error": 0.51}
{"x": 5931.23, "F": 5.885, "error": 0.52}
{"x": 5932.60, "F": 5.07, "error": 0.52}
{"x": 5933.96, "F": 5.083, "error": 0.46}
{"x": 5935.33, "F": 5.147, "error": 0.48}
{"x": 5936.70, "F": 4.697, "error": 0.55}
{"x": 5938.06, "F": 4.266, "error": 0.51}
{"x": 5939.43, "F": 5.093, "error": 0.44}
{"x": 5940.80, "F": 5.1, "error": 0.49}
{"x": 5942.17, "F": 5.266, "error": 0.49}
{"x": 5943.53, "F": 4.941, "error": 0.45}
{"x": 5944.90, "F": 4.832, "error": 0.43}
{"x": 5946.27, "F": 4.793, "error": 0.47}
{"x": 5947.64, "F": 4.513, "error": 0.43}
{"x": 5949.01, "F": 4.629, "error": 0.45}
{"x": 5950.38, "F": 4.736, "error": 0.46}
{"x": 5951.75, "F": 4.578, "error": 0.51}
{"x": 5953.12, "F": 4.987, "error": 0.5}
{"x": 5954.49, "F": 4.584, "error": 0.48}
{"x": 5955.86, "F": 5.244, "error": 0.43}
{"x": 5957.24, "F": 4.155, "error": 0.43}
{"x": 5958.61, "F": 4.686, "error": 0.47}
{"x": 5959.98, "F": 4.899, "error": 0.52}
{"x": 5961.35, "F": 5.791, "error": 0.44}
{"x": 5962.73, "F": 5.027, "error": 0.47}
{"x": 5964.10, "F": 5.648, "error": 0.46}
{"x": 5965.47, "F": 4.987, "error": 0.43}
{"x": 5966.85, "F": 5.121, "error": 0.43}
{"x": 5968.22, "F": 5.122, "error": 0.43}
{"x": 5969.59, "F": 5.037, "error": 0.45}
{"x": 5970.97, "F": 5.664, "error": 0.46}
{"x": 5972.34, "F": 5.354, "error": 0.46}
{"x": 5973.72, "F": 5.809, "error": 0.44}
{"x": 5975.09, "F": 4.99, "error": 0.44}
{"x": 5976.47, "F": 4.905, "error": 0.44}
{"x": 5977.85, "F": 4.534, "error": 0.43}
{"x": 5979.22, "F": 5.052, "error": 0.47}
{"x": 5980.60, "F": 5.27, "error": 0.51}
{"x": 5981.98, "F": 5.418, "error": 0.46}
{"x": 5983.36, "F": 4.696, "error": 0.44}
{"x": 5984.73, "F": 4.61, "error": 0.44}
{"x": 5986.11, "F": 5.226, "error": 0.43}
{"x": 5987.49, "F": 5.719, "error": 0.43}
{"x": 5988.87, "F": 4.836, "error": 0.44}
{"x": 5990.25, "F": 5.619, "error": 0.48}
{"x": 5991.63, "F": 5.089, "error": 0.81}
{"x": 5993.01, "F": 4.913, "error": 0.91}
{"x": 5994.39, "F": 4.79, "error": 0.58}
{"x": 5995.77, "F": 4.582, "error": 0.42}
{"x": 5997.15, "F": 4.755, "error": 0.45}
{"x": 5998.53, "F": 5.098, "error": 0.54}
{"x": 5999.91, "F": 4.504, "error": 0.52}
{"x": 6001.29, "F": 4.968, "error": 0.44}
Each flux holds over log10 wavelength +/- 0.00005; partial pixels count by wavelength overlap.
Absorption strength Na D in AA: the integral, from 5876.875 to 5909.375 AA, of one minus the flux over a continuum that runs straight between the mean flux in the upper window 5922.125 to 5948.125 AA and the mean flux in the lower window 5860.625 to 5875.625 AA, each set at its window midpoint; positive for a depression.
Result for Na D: 1.2 AA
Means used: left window 5.24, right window 4.95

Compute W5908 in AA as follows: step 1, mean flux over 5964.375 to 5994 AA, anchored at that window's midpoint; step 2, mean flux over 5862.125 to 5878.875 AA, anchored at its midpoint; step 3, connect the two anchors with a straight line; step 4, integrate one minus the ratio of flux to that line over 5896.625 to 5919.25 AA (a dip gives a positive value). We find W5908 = 0.90 AA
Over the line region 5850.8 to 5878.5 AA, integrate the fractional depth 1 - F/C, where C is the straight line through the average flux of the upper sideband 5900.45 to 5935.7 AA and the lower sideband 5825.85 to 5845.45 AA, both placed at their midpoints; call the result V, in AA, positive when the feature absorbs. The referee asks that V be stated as 0.4 AA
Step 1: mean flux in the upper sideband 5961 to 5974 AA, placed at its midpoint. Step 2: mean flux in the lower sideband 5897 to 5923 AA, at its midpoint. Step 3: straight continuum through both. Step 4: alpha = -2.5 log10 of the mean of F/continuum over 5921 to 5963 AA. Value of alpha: 0.06 mag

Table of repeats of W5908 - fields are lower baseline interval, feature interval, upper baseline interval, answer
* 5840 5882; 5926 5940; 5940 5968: 0.1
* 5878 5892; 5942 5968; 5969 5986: 0.7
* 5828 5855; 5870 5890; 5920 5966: -0.2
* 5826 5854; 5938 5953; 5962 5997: 1.0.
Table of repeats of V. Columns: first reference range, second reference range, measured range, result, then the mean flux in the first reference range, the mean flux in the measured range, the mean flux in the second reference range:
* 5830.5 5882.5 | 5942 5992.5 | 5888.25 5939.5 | 1.97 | 5.22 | 4.93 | 5.03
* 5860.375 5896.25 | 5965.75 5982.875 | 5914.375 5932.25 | 0.34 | 5.05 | 5.01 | 5.18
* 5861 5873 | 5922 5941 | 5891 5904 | 0.09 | 5.14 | 5.03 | 4.98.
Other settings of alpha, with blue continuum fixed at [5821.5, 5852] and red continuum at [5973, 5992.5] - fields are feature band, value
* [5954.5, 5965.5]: 0.03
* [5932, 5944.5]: 0.05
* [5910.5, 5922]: 0.06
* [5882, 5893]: 0.12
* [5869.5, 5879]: -0.02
